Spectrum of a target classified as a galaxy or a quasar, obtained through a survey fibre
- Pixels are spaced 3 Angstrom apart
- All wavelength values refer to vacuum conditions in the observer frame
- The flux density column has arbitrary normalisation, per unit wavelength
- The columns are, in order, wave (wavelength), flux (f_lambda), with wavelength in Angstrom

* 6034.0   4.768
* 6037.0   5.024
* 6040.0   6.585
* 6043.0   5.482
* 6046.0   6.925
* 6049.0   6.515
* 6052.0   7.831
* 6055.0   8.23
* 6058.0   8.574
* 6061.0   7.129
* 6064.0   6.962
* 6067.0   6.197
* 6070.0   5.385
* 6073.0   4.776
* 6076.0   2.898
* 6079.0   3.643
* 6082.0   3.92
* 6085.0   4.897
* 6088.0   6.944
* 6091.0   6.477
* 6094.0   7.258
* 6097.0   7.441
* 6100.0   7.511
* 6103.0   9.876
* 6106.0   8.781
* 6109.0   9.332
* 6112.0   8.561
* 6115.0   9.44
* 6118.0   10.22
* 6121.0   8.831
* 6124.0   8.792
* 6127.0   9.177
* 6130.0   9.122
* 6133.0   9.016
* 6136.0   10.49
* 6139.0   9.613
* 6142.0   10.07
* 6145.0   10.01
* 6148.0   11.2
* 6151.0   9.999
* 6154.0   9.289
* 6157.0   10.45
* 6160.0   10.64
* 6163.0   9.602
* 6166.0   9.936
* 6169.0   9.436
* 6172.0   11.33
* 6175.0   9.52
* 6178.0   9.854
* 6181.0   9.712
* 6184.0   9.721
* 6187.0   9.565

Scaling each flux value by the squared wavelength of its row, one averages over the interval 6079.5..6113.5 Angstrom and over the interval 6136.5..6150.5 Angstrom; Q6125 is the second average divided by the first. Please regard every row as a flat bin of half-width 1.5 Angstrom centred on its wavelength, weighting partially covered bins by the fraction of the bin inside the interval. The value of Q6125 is 1.43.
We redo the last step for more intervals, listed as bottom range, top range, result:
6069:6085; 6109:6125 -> 2.24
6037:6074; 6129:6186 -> 1.54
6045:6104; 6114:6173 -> 1.56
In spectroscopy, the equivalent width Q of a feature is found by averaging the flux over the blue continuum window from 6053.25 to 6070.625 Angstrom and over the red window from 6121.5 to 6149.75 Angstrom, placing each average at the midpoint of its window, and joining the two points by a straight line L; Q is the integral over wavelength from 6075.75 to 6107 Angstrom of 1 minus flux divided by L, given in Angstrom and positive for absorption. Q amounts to 6.9 Angstrom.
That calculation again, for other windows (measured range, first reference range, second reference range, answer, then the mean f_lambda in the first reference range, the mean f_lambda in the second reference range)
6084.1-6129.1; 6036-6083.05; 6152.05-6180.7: -2.8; 6.04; 9.99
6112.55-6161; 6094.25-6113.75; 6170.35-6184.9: -2.9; 8.51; 10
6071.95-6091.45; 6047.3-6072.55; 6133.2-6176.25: 7.7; 7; 10.1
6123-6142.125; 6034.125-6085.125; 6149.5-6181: -1.5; 5.94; 9.99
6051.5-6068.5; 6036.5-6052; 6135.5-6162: -1.4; 6.34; 10.2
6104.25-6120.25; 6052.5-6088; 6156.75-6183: -3.5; 5.81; 10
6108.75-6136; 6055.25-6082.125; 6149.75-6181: -3.9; 5.71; 9.99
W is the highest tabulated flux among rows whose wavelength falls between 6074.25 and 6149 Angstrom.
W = 11.2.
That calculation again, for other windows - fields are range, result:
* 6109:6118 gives 10.22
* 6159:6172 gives 11.33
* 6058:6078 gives 8.574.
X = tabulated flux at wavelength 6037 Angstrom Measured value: 5.024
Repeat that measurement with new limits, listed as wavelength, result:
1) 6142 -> 10.07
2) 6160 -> 10.64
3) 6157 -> 10.45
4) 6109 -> 9.332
